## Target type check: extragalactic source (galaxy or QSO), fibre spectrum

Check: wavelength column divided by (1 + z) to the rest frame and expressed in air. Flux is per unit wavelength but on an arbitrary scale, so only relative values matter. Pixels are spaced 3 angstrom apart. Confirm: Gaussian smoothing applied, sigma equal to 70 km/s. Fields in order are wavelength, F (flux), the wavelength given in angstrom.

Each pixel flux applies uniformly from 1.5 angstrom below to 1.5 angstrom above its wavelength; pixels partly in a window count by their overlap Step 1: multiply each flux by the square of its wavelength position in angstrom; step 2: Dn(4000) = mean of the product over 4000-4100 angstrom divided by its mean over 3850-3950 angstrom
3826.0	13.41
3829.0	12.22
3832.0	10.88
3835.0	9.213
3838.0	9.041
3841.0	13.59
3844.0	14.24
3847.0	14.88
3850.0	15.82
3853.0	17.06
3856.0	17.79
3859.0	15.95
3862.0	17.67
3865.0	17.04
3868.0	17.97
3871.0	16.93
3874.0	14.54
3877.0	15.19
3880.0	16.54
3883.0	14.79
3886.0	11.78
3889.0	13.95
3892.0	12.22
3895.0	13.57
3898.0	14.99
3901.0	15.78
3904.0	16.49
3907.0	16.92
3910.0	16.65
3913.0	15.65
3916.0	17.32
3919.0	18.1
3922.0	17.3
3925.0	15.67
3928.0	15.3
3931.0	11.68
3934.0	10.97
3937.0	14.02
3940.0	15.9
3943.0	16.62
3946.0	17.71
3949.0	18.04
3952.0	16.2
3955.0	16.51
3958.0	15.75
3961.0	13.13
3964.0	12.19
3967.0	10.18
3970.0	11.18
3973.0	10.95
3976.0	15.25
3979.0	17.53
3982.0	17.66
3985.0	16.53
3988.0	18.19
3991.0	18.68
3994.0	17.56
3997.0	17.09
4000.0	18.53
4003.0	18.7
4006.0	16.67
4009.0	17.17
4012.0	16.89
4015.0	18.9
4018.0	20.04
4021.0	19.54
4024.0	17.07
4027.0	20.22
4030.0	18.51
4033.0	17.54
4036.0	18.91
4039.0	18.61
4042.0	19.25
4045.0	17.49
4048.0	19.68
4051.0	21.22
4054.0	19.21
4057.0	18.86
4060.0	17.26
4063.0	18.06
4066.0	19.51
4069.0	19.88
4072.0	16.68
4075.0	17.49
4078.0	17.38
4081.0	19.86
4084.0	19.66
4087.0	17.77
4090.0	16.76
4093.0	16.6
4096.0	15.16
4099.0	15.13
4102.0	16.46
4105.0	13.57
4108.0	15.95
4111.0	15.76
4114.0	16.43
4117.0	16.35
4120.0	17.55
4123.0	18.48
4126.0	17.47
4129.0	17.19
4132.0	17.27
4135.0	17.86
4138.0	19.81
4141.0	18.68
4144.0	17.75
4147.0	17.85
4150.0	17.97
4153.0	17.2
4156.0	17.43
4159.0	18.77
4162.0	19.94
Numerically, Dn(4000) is 1.3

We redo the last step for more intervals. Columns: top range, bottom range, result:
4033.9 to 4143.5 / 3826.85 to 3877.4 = 1.36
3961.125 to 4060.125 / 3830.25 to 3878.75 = 1.26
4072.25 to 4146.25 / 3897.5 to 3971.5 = 1.23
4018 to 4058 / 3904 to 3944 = 1.29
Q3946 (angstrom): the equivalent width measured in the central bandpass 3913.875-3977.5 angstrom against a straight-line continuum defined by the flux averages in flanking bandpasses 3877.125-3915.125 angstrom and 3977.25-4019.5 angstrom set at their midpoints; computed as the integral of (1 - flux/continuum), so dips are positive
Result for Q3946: 6.0 angstrom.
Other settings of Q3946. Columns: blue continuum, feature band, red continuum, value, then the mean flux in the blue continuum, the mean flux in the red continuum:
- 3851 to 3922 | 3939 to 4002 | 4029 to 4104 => 4.17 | 15.9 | 18.1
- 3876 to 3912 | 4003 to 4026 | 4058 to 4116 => -2.58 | 14.9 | 17.1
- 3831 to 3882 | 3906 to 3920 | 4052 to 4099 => -1.00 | 15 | 18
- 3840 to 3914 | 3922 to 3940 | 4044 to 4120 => 2.26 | 15.5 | 17.5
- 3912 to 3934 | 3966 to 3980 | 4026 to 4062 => 3.29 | 15.5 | 18.9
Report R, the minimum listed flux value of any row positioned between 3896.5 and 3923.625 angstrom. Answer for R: 14.99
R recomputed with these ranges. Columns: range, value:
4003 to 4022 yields 16.67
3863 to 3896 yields 11.78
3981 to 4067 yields 16.53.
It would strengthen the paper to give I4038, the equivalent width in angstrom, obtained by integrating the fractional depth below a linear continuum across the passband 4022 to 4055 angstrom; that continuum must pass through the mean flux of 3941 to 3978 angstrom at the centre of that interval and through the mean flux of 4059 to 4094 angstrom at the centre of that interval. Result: -3.8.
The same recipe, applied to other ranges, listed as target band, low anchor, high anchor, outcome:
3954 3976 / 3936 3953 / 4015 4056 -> 5.32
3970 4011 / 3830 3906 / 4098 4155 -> -2.31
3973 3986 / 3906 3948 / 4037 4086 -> 0.63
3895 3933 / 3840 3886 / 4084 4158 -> 0.70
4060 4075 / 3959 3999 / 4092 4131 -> -2.23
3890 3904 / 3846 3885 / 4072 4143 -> 1.72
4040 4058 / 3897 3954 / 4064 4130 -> -2.67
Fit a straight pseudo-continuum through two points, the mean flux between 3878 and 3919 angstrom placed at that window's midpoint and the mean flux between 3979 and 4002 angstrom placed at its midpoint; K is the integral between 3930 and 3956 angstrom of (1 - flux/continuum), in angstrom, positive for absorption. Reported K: 1.8 angstrom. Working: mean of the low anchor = 15.2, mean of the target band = 15.3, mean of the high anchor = 17.8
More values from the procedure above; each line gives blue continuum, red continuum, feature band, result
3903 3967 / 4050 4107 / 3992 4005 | -1.2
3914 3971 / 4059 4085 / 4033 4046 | -0.7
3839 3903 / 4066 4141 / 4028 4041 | -1.4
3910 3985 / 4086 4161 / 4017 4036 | -3.3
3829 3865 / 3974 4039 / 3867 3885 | -1.1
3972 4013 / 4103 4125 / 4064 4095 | -3.0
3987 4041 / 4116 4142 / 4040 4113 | 1.5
